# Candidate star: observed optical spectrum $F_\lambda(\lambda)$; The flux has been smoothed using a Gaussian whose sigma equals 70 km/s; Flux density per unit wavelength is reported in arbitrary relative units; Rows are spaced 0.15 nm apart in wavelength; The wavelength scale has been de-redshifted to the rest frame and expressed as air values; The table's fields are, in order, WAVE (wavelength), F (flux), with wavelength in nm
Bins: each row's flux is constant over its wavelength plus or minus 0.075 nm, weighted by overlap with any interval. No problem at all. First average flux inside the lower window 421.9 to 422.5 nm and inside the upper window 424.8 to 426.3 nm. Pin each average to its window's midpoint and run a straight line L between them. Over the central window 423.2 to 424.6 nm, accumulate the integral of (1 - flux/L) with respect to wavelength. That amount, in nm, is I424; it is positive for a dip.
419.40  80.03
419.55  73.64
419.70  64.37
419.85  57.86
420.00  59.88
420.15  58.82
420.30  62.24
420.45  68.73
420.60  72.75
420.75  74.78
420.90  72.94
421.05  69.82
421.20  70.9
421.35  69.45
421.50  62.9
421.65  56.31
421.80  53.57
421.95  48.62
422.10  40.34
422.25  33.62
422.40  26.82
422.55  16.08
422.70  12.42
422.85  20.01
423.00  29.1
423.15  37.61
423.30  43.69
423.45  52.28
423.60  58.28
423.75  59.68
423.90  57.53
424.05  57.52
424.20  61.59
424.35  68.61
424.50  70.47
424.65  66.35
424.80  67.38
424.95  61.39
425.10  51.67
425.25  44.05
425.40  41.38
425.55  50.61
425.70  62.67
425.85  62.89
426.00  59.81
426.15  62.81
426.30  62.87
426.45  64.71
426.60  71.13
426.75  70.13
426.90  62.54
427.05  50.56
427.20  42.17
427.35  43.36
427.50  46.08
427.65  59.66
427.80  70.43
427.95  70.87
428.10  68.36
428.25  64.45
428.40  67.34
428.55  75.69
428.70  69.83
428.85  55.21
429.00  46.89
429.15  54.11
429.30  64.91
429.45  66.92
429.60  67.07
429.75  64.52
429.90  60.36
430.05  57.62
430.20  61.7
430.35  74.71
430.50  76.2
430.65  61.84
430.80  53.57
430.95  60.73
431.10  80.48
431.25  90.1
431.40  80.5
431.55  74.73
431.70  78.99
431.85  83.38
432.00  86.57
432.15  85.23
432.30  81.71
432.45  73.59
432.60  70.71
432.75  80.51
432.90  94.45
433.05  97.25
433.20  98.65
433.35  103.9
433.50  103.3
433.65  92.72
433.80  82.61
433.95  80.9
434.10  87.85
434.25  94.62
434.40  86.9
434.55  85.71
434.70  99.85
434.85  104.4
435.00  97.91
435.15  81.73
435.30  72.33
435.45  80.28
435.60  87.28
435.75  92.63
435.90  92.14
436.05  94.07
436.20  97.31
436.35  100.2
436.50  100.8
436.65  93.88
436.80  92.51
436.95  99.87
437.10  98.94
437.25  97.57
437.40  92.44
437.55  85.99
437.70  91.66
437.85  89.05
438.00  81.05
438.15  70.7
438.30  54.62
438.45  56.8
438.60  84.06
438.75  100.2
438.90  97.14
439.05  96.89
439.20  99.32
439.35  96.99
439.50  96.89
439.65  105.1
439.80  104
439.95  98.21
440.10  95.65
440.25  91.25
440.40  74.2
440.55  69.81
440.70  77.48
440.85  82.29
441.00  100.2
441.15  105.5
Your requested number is -0.37 nm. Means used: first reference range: 36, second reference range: 56.2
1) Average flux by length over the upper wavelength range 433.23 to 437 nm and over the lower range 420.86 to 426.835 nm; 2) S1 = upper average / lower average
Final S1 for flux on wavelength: 1.7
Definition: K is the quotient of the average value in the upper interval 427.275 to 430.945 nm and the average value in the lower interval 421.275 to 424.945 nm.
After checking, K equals 1.3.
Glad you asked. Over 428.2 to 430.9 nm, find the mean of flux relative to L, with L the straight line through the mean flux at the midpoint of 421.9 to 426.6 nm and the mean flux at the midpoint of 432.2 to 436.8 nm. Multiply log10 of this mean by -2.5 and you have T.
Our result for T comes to 0.121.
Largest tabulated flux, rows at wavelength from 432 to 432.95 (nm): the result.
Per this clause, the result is 94.45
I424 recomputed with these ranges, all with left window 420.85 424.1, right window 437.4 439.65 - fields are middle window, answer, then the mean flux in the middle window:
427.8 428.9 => -0.11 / 67.9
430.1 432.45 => -0.21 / 75.1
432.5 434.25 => -0.38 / 90.2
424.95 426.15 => 0.01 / 54.4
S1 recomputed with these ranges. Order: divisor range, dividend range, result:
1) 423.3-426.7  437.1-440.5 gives 1.50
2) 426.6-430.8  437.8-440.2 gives 1.44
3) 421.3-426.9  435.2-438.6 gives 1.67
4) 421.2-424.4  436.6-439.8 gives 1.94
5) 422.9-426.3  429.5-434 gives 1.41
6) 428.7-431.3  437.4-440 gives 1.38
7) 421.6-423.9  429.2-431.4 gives 1.70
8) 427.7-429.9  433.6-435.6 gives 1.37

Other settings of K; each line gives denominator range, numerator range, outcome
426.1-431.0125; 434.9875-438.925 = 1.42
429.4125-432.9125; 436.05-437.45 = 1.32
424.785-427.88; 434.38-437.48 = 1.62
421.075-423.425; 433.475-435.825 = 2.11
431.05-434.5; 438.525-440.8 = 1.07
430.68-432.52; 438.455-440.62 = 1.20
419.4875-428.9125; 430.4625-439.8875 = 1.54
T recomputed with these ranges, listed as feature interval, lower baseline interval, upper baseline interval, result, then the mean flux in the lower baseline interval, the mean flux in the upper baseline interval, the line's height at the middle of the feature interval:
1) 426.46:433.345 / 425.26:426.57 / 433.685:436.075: 0.04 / 58.2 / 88.8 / 71.8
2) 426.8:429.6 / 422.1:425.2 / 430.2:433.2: 0.08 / 47.4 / 78.3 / 64.8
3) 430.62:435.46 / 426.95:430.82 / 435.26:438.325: -0.11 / 61.4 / 89.6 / 76.2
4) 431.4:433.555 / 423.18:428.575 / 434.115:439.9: -0.11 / 59.4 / 90.9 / 78.1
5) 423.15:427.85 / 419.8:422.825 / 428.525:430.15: 0.00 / 53.8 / 61.7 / 57.9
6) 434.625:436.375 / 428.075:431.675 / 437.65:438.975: -0.20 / 66.7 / 80.4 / 75.8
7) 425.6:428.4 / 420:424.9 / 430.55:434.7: 0.11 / 53.9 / 83.6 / 67.2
